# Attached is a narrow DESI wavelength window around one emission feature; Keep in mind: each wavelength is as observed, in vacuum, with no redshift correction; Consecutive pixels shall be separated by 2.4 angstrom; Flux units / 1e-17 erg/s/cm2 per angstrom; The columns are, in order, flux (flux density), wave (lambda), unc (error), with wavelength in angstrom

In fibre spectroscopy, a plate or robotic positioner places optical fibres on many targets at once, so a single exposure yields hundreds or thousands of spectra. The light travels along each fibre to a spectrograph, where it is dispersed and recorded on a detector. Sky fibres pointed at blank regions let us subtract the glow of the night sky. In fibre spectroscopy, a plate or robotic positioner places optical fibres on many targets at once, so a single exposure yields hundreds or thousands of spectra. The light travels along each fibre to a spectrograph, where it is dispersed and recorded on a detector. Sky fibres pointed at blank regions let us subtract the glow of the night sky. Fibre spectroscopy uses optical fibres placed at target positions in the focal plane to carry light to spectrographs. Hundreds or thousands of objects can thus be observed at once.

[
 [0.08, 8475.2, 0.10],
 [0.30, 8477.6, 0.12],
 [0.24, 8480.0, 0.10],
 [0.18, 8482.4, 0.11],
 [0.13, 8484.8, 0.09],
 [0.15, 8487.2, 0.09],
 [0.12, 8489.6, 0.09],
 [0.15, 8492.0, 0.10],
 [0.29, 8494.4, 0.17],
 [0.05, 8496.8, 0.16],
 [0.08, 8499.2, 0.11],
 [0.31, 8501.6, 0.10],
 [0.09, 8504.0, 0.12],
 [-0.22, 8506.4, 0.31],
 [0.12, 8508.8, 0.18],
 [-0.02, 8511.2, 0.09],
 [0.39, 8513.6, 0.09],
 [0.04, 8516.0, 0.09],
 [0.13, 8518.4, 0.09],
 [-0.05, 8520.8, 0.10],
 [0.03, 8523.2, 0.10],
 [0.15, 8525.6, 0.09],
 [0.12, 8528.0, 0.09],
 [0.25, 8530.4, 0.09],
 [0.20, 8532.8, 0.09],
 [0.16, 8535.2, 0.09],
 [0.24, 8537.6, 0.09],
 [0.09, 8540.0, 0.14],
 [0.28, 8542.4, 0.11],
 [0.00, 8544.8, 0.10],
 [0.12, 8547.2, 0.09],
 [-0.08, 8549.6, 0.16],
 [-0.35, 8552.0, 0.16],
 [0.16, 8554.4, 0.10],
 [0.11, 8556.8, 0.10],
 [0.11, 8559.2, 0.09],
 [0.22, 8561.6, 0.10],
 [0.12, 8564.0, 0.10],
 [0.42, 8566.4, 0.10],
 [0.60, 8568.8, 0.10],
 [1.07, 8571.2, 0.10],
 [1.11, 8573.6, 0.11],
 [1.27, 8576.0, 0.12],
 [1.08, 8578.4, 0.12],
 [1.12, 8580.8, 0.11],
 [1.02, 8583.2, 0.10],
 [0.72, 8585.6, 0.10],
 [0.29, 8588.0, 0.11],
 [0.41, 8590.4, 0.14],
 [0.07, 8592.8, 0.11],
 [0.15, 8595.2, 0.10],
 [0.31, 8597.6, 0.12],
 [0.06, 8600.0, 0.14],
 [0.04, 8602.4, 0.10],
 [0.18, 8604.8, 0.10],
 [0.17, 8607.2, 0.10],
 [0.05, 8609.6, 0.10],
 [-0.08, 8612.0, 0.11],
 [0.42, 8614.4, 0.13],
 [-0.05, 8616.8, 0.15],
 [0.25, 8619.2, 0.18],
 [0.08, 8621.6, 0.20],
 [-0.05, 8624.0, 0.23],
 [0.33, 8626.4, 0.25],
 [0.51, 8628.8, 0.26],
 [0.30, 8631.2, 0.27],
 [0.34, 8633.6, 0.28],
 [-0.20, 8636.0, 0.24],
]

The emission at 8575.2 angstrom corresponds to [O II] 3727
